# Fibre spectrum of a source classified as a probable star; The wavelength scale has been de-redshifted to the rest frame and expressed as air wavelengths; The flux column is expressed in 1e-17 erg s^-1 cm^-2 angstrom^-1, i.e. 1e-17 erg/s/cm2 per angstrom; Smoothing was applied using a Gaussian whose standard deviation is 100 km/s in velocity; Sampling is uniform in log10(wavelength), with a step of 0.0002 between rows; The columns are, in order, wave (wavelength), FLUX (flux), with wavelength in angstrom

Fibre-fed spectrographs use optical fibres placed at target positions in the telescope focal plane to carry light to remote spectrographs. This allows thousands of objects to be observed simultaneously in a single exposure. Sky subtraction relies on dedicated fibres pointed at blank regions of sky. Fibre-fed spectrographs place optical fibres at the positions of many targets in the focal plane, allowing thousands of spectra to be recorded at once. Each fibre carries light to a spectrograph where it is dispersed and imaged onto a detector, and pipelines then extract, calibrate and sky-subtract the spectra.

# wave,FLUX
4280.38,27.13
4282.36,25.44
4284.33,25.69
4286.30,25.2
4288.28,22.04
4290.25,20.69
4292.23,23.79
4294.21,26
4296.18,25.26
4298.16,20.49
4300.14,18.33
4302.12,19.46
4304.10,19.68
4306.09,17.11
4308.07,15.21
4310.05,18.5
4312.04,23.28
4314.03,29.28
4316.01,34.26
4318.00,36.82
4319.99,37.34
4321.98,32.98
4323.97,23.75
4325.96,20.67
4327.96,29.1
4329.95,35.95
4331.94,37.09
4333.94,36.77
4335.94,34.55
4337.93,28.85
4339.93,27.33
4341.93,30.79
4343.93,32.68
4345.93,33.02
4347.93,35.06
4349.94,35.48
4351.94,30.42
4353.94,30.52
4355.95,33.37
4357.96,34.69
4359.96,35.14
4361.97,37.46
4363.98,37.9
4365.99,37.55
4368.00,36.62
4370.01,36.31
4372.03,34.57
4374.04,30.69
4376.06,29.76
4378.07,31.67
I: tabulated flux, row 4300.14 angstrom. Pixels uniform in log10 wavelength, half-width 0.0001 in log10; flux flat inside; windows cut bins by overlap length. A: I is 18.33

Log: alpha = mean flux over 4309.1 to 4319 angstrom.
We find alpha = 28.5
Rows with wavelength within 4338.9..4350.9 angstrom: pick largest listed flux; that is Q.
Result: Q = 35.48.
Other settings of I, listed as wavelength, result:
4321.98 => 32.98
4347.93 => 35.06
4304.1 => 19.68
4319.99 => 37.34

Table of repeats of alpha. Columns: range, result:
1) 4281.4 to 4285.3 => 25.6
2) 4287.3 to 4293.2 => 22.2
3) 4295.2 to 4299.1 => 22.9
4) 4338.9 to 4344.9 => 30.2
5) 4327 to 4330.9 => 32.5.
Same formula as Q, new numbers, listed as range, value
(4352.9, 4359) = 34.69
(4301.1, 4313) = 23.28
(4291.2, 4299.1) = 26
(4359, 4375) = 37.9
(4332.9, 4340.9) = 36.77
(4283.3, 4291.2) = 25.69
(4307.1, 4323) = 37.34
